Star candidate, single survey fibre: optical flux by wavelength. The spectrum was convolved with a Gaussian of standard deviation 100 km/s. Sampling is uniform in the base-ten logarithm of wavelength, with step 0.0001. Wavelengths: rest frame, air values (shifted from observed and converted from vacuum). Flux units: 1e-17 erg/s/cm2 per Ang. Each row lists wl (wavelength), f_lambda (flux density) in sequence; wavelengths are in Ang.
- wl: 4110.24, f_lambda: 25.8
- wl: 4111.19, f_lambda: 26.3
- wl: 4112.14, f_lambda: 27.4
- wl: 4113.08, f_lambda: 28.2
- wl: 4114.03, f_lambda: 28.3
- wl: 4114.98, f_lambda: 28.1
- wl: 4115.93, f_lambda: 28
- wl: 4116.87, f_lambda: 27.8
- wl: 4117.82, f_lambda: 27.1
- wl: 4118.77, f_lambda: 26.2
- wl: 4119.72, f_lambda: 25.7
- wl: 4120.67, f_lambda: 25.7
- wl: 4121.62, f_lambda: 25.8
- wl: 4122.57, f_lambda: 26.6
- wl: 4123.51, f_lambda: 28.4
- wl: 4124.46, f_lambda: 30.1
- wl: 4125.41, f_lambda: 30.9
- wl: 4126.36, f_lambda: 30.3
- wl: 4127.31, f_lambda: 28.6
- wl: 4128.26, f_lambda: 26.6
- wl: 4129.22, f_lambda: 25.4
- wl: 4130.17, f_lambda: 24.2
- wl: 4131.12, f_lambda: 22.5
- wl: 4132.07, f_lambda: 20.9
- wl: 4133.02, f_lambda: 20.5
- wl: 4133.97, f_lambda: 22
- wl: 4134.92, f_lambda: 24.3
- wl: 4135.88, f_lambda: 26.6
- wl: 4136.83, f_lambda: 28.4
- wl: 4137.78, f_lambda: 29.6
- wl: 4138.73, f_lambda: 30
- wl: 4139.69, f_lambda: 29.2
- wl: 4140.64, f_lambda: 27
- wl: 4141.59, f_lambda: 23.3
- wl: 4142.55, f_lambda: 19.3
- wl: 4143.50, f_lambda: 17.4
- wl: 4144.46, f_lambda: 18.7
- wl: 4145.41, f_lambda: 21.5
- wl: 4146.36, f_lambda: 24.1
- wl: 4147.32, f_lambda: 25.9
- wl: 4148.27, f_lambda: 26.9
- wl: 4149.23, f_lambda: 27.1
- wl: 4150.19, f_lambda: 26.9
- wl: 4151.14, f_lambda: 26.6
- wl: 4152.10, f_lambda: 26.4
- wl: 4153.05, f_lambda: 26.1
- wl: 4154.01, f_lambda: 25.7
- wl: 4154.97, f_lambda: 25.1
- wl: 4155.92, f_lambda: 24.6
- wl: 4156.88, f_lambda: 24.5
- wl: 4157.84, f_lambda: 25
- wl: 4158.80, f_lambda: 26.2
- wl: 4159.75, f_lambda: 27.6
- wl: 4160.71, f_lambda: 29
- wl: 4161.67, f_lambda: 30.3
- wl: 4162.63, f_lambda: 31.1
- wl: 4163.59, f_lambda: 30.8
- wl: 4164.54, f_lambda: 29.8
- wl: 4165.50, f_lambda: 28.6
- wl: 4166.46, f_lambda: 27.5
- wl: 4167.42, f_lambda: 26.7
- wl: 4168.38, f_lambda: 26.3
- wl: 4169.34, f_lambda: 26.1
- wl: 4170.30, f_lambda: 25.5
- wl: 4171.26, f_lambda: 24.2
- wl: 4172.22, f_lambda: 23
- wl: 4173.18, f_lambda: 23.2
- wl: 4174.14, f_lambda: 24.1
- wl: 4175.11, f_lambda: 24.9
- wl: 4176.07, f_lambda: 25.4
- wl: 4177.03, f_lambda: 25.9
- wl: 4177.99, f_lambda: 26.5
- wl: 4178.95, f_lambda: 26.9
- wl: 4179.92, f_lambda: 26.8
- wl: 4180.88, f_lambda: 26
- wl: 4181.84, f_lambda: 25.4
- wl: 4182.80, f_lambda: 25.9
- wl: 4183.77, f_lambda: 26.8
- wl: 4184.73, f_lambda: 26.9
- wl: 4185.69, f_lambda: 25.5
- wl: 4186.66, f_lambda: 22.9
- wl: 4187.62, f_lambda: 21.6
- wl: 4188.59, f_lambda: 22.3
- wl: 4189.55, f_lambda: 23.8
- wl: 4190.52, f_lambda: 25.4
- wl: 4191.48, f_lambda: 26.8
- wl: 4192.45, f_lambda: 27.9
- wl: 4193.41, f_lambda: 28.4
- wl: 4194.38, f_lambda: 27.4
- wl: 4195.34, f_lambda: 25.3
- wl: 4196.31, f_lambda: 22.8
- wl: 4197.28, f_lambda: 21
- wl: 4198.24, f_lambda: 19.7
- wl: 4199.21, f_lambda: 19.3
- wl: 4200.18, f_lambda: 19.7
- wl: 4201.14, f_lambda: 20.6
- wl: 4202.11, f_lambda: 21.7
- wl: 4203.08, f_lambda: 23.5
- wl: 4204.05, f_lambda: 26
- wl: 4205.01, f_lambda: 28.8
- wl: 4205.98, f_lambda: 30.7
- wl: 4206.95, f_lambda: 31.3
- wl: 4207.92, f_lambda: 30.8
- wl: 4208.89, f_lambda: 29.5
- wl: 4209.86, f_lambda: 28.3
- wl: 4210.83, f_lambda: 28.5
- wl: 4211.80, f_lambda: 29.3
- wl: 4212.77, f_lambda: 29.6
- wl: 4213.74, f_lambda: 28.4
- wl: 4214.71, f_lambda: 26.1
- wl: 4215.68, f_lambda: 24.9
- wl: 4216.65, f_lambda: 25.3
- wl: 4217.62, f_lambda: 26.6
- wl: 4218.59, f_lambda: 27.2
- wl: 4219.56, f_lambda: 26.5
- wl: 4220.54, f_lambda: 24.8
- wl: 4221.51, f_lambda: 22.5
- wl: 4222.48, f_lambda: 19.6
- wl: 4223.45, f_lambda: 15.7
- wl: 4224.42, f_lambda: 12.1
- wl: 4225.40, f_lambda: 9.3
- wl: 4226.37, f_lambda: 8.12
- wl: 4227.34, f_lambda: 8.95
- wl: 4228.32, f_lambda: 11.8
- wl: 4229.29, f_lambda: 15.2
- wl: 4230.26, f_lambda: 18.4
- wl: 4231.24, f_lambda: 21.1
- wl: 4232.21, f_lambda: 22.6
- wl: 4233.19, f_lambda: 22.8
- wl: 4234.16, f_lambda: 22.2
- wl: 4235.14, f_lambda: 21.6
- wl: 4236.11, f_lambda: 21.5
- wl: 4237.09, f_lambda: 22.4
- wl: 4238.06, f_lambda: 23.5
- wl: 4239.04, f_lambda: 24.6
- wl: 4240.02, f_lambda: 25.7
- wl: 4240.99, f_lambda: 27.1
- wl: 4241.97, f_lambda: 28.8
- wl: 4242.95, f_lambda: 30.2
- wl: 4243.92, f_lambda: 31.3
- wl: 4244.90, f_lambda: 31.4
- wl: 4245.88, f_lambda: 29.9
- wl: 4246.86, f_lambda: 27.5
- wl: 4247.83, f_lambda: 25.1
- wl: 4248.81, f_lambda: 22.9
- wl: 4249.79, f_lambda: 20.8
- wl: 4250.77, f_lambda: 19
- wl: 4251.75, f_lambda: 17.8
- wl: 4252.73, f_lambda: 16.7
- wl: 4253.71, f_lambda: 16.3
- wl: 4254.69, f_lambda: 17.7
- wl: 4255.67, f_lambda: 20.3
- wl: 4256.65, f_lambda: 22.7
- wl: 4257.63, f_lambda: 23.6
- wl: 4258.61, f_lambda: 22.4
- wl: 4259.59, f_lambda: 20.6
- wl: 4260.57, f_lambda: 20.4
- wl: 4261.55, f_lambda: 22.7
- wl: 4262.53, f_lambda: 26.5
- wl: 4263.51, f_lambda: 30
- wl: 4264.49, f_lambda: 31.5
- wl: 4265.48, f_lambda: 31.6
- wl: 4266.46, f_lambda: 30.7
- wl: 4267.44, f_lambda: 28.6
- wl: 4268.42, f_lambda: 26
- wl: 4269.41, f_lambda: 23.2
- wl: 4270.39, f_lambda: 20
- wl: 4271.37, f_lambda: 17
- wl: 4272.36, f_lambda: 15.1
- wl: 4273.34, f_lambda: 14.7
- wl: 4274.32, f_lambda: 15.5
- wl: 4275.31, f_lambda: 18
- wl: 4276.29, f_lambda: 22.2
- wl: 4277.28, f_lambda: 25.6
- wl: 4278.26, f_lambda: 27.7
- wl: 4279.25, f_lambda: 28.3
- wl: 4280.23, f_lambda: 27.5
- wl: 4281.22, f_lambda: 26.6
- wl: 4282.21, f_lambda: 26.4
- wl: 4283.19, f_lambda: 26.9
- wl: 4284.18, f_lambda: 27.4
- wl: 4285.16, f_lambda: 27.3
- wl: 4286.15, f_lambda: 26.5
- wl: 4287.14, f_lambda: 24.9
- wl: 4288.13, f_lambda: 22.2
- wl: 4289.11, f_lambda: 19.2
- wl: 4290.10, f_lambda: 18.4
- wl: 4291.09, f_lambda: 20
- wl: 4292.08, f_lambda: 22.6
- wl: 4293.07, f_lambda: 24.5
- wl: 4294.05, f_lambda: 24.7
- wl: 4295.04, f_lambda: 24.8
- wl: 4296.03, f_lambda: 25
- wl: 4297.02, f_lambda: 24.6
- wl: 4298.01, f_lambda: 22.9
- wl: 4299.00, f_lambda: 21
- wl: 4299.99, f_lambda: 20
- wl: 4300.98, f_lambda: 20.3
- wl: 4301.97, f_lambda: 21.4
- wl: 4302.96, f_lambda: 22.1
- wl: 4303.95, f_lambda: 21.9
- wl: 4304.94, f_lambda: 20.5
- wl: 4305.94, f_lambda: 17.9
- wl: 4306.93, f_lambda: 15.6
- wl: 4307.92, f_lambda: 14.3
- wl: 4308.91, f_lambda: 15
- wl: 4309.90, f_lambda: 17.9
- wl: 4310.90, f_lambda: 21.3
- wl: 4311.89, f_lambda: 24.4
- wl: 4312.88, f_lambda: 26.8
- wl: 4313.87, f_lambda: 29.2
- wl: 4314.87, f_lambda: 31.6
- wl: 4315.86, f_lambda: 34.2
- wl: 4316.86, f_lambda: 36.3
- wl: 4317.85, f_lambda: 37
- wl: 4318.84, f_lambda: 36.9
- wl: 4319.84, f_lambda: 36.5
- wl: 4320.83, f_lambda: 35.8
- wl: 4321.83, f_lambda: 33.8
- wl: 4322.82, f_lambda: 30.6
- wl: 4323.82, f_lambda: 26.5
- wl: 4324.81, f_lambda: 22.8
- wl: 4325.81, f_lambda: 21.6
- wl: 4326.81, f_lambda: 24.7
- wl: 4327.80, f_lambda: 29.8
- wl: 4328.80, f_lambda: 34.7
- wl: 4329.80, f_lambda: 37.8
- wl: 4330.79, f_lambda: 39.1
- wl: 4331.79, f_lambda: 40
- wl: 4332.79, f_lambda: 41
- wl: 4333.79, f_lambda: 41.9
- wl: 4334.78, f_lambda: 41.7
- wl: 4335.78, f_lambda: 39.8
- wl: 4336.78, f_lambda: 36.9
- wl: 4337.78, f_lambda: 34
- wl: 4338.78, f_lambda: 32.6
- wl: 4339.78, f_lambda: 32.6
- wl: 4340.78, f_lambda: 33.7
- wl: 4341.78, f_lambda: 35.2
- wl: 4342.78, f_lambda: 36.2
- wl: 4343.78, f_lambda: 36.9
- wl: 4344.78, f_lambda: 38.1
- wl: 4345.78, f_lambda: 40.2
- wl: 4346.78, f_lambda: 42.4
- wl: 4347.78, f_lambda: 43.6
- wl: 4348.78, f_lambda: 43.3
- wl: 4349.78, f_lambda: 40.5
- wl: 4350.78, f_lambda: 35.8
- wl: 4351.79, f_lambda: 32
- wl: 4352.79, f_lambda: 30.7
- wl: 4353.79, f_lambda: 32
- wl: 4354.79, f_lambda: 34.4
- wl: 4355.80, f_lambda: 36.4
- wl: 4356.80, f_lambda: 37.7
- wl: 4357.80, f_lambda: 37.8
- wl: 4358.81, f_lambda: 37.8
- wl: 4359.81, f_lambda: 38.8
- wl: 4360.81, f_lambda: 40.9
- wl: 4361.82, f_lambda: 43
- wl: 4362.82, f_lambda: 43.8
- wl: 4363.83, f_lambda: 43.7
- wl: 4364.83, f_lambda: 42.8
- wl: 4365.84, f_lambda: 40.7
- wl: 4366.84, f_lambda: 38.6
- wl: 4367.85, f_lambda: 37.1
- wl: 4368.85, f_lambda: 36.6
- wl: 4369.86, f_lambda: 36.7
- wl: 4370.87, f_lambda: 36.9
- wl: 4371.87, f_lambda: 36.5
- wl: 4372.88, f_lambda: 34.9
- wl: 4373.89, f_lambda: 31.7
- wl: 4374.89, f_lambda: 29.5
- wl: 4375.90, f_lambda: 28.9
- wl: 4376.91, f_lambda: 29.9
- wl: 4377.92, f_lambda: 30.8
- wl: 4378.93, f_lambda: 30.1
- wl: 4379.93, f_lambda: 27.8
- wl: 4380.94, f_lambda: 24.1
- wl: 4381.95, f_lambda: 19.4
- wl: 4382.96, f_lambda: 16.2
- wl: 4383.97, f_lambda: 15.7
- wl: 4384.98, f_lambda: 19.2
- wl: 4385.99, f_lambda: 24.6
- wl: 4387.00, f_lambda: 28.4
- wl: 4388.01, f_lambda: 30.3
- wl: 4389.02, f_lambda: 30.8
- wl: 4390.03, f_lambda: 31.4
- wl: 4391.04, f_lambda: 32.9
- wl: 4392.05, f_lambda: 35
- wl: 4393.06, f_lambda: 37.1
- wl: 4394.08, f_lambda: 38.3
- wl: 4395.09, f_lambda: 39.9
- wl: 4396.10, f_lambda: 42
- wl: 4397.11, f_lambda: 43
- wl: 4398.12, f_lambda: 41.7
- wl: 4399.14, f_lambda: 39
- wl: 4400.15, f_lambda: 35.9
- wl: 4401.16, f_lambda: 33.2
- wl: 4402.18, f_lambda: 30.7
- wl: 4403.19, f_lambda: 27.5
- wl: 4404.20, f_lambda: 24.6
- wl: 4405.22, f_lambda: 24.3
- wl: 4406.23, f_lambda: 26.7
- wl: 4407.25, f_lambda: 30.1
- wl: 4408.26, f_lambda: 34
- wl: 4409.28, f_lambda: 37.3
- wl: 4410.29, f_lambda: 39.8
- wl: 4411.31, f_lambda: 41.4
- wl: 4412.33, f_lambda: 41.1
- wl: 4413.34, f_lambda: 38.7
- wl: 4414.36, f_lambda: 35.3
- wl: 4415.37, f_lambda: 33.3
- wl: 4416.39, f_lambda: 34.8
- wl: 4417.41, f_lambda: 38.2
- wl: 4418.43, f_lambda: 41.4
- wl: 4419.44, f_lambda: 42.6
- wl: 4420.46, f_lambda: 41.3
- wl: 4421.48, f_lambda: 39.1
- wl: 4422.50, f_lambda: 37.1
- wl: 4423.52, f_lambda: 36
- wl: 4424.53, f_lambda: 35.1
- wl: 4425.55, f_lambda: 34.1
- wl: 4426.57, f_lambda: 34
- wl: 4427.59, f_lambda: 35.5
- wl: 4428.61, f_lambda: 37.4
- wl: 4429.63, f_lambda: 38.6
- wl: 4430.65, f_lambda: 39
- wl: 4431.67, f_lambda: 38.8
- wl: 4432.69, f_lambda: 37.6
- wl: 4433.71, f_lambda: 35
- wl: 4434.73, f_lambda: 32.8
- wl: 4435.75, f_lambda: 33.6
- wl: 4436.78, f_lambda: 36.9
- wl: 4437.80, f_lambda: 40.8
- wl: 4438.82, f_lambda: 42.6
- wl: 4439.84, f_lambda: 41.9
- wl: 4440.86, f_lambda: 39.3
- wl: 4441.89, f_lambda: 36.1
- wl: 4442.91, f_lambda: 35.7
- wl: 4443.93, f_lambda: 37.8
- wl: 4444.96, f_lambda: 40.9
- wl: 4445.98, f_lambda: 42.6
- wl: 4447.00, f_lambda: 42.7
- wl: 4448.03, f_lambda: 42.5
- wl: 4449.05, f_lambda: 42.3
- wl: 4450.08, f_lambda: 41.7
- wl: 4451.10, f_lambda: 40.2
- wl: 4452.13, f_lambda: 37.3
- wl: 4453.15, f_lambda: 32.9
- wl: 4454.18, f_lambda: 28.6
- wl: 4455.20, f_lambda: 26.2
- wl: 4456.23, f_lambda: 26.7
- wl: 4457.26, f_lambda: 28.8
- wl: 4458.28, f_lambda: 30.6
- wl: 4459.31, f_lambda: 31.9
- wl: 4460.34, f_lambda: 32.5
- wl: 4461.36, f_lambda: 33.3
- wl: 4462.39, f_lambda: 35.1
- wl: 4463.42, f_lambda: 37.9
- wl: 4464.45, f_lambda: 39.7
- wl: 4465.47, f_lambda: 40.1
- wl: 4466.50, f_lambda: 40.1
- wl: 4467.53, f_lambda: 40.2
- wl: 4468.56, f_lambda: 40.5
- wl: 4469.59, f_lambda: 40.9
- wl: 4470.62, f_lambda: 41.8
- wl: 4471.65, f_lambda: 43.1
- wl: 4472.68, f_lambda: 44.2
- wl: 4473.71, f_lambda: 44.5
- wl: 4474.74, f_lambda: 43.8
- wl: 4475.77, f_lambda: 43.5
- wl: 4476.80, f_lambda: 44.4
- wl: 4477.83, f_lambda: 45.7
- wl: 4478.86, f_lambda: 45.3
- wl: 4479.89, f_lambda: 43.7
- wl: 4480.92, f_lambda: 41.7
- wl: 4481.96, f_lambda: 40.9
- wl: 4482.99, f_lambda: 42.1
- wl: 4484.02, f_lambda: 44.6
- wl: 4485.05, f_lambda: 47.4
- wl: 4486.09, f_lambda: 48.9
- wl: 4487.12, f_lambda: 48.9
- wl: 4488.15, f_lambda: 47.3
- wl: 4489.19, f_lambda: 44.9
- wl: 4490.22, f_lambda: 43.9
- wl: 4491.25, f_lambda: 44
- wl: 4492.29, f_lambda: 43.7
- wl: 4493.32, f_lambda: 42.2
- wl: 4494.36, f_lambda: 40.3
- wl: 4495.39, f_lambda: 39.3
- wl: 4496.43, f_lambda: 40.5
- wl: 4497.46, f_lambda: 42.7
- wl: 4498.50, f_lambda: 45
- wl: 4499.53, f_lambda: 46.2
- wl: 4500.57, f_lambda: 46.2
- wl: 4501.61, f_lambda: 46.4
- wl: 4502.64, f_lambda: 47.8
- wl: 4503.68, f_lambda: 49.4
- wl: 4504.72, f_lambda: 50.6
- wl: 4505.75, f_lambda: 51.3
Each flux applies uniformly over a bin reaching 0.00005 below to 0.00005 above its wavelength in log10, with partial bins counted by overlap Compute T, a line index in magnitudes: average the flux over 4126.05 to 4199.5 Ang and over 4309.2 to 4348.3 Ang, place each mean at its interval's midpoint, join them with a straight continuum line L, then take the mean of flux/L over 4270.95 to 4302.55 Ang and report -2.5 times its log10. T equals 0.35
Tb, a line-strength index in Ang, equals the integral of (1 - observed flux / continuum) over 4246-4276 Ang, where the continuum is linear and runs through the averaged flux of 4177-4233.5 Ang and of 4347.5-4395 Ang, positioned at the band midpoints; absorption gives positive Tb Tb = 5.2 Ang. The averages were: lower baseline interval 23.6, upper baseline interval 33.7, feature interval 22.3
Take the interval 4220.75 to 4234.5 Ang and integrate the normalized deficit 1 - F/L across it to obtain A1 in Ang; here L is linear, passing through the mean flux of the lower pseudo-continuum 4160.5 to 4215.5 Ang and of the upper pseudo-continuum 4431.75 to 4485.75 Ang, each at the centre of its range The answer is 5.6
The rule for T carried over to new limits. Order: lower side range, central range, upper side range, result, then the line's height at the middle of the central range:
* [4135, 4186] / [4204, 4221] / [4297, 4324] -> -0.09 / 25.9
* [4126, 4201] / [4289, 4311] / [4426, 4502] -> 0.47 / 32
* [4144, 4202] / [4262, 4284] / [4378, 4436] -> 0.18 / 28.9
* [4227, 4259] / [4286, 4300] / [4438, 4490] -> 0.16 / 26.3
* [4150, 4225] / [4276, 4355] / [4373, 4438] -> 0.04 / 30.3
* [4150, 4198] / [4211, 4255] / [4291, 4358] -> 0.24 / 27.8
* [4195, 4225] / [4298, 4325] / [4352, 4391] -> 0.17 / 29.8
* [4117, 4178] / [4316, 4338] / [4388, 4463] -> -0.07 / 32.5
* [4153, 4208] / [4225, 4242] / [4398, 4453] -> 0.40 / 28.1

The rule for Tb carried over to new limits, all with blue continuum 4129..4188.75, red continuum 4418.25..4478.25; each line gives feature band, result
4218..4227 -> 3.15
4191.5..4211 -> 1.29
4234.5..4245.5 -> 1.09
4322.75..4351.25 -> -2.11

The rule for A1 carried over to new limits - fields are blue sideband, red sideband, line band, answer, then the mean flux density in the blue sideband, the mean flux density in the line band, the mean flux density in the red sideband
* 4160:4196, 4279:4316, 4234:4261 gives 1.2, 26.2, 23.4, 23.2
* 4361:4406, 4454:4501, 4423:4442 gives -0.1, 32.9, 37.1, 40.8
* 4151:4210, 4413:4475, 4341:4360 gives -2.2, 25.8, 37.3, 37.6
